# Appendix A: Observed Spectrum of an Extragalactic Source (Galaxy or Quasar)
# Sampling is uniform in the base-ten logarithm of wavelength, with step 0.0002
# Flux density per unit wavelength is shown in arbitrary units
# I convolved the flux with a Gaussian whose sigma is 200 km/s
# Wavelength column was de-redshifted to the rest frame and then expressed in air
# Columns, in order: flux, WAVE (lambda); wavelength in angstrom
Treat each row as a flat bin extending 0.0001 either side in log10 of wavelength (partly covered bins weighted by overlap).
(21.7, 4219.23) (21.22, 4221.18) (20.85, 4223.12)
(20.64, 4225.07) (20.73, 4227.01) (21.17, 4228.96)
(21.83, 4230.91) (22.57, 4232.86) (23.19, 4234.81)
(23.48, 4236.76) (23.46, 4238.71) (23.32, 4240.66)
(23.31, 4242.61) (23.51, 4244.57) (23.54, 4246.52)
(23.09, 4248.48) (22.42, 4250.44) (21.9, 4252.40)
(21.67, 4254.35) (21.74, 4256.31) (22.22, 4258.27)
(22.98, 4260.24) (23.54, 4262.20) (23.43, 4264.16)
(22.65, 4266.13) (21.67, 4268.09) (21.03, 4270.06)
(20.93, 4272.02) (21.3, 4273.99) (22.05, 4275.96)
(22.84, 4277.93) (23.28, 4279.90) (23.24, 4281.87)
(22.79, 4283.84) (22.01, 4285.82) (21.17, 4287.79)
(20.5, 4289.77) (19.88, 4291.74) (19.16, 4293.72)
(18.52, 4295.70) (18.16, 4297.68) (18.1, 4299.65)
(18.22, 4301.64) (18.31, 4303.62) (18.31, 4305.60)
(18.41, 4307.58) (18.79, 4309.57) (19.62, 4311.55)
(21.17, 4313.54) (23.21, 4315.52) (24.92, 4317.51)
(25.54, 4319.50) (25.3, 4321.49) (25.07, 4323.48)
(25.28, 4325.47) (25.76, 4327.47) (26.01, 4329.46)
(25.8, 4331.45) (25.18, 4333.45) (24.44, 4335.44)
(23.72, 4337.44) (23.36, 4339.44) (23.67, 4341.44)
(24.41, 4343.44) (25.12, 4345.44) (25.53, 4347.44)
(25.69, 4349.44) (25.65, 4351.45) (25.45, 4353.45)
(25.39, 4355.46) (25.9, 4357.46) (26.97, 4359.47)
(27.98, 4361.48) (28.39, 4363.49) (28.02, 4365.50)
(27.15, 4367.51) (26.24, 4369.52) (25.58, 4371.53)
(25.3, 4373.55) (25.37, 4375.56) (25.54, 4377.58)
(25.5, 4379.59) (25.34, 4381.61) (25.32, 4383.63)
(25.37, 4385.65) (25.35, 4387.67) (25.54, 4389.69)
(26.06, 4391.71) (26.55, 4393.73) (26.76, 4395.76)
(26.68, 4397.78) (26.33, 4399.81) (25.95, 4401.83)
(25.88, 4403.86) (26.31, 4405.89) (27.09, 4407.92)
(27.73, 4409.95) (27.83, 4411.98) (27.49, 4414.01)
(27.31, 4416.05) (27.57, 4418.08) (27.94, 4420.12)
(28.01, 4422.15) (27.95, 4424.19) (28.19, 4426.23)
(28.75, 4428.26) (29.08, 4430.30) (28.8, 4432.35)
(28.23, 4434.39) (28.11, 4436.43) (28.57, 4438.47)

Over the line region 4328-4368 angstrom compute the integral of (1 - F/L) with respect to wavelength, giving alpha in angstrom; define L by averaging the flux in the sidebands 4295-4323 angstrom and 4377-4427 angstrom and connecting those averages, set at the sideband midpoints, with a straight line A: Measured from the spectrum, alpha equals -4.4 angstrom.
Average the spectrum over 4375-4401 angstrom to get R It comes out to 25.8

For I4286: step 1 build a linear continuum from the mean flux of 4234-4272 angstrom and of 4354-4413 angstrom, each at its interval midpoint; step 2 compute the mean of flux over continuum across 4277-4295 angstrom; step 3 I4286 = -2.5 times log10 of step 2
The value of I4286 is 0.10 mag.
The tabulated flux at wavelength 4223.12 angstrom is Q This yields 20.85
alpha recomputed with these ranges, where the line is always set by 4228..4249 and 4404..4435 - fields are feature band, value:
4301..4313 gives 2.9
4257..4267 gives 0.3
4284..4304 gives 4.0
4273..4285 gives 0.7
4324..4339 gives 0.2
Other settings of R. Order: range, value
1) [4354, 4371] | 26.9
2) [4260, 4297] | 21.7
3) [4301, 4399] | 24.7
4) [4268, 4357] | 22.6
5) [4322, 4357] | 25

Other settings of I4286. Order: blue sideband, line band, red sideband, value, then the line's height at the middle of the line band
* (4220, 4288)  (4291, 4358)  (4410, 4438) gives 0.09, 24.7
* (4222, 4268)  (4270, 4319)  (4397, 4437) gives 0.16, 23.9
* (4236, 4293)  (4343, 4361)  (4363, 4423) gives -0.02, 25.2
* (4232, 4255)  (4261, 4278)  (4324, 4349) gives 0.07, 23.5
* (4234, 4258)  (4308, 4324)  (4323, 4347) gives 0.08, 24.4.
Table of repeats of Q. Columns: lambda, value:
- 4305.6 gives 18.31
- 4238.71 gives 23.46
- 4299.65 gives 18.1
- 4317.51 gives 24.92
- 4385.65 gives 25.37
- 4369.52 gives 26.24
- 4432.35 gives 28.8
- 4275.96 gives 22.05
